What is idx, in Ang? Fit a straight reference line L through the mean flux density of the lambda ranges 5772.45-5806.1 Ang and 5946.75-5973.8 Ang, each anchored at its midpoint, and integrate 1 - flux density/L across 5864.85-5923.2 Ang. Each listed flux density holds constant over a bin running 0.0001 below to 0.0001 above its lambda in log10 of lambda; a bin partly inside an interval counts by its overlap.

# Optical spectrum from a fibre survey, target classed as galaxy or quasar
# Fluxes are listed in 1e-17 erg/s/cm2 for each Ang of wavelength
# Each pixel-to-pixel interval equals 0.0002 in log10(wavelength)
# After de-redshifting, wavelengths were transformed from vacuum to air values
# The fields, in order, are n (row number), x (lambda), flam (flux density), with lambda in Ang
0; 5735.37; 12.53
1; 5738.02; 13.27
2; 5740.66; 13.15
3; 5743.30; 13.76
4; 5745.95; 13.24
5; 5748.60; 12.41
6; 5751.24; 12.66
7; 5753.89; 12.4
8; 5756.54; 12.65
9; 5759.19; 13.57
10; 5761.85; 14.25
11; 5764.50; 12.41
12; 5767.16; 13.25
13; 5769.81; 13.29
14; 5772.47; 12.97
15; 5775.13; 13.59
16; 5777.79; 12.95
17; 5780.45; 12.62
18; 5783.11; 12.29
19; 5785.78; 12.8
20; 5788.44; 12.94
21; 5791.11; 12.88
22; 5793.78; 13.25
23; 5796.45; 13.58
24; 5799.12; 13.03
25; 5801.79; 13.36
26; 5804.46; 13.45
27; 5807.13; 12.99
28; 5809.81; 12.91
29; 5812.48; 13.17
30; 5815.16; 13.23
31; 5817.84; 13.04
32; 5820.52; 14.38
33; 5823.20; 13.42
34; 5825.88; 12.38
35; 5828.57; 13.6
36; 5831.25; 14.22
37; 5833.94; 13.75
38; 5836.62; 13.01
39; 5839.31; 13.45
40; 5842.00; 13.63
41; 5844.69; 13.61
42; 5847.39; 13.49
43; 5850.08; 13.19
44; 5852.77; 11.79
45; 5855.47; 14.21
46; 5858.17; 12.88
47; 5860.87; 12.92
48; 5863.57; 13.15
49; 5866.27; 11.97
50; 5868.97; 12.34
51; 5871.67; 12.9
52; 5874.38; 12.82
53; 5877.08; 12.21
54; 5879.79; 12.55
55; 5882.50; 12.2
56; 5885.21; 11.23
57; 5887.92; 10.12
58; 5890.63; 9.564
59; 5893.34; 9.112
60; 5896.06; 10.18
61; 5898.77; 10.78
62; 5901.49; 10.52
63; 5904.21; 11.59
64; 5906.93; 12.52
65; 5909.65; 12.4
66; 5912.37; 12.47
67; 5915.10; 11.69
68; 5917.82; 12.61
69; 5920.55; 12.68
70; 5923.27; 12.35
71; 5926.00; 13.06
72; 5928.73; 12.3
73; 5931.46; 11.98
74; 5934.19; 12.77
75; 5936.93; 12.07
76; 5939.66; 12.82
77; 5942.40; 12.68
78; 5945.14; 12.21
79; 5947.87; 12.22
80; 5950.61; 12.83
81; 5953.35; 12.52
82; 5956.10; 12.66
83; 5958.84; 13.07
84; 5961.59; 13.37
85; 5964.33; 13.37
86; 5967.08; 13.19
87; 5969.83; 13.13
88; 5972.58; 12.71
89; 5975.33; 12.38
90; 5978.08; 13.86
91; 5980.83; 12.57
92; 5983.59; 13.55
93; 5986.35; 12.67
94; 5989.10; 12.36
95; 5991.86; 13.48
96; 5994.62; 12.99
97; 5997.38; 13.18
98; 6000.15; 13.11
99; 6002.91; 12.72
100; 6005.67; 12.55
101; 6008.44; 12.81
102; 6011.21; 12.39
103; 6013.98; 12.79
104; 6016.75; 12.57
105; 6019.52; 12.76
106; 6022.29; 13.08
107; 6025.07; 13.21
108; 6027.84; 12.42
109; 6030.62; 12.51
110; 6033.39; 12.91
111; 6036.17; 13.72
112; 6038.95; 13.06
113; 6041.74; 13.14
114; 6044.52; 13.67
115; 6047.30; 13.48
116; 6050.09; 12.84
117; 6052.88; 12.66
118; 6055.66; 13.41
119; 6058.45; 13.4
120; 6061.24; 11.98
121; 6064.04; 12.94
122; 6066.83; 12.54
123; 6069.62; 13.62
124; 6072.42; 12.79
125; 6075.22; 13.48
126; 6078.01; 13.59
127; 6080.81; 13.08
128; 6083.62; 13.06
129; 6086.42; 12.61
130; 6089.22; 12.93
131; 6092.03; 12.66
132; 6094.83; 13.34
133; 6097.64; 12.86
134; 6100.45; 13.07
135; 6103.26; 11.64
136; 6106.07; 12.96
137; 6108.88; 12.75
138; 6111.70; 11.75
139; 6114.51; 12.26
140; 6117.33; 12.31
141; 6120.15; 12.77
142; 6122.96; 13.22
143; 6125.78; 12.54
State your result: 5.9 Ang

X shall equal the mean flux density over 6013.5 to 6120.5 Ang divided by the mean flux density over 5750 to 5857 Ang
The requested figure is 0.98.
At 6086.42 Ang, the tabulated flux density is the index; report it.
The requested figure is 12.61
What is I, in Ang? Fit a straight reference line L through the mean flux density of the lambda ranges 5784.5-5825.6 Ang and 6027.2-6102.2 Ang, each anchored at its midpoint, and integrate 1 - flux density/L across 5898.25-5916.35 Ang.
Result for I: 1.9 Ang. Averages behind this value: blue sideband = 13.2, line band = 11.7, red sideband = 13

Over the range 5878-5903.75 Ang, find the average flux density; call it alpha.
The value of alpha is 10.8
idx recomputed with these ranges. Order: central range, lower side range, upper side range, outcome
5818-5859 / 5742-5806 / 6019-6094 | -1.1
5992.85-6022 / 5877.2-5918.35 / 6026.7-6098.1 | -0.8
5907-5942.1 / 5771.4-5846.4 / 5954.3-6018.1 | 1.6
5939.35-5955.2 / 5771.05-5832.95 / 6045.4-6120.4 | 0.6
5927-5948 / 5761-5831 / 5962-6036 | 1.0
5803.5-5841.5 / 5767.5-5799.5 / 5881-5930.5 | -2.5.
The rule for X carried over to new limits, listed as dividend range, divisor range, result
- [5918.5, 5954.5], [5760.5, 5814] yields 0.95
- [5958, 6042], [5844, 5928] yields 1.07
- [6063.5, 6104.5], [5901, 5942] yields 1.05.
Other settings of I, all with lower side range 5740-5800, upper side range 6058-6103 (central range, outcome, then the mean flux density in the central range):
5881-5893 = 2.2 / 10.7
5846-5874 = 0.3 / 12.9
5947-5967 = 0.1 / 12.9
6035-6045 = -0.3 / 13.4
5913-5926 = 0.6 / 12.4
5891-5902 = 2.5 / 10.1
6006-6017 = 0.3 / 12.6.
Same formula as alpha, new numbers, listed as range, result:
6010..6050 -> 13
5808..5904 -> 12.5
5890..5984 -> 12.3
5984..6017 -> 12.8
